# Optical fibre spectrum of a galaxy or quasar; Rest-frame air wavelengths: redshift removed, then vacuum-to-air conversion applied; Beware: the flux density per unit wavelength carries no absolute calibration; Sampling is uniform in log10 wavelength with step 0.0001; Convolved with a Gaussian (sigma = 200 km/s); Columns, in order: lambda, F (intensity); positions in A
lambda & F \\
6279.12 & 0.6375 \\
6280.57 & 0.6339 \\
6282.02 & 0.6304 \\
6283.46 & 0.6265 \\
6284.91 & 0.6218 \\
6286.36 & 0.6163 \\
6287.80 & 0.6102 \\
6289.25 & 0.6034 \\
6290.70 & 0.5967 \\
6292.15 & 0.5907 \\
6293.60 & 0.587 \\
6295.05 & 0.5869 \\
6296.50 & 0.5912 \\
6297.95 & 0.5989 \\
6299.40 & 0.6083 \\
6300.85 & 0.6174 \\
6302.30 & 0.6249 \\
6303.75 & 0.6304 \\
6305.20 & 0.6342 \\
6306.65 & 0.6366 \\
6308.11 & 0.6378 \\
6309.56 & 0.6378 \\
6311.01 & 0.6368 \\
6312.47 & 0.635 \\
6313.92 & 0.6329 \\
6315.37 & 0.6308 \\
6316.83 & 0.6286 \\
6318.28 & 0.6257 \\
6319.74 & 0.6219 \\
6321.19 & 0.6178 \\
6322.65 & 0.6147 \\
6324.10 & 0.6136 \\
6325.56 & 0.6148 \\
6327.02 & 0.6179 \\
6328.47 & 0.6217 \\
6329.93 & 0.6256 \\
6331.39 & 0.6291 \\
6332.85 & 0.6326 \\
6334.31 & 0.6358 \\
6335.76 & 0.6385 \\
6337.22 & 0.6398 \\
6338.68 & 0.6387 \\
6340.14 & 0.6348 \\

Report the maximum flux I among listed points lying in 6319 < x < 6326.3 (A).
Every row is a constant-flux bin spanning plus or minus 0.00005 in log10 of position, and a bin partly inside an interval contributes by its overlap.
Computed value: 0.6219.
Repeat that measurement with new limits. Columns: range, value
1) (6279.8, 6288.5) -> 0.6339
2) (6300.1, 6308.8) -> 0.6378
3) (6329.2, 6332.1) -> 0.6291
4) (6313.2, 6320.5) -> 0.6329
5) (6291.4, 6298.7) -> 0.5989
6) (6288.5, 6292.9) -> 0.6034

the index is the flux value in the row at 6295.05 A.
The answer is 0.5869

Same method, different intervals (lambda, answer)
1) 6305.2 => 0.6342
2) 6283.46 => 0.6265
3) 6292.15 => 0.5907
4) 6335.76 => 0.6385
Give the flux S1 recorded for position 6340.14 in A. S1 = 0.6348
